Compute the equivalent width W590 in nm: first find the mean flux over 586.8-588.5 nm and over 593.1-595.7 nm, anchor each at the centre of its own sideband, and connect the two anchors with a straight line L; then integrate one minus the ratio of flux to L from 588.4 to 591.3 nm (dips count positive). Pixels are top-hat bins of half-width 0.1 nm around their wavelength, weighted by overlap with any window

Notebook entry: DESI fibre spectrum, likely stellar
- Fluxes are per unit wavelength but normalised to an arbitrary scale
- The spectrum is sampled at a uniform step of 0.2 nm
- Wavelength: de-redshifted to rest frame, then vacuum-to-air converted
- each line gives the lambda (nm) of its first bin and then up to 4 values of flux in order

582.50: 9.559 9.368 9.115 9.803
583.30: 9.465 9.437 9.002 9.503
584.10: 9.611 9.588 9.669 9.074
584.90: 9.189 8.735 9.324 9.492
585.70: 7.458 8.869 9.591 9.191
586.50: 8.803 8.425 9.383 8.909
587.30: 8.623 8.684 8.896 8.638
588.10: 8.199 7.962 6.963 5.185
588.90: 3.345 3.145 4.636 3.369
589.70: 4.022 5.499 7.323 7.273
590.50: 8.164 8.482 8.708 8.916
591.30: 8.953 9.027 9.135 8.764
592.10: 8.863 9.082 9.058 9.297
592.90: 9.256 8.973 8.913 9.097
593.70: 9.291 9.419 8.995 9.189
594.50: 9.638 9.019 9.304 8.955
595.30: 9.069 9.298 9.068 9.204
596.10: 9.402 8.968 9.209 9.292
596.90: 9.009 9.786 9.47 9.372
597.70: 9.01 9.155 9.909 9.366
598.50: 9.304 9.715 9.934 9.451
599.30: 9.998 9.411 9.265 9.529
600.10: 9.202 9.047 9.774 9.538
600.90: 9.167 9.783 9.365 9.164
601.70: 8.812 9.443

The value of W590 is 0.86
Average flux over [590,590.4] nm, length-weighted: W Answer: 7.3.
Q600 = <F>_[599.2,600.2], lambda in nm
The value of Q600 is 9.48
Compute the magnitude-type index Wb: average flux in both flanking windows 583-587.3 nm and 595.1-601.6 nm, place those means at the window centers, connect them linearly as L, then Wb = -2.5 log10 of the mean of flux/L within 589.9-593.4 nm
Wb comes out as 0.08 mag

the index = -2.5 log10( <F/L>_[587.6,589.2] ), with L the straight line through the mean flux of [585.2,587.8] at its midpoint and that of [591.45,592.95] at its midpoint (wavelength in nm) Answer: 0.340 mag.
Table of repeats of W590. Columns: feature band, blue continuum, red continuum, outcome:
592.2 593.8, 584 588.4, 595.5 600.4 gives 0.011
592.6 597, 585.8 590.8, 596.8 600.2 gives -0.264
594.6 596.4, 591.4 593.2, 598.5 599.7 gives 0.035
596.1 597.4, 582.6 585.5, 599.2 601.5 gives 0.018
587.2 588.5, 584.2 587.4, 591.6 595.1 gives 0.096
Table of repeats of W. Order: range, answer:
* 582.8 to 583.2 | 9.46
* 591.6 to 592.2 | 8.92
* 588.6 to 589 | 4.26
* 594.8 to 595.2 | 9.13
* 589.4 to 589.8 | 3.7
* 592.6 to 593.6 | 9.11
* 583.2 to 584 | 9.35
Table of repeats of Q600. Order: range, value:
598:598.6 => 9.53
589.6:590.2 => 5.61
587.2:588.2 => 8.61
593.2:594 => 9.18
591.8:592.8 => 9.01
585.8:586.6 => 9.11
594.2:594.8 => 9.28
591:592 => 8.96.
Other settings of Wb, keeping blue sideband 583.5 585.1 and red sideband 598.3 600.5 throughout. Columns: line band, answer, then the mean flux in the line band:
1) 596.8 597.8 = 0.016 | 9.33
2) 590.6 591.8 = 0.064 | 8.87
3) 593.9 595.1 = 0.026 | 9.22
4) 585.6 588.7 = 0.110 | 8.46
